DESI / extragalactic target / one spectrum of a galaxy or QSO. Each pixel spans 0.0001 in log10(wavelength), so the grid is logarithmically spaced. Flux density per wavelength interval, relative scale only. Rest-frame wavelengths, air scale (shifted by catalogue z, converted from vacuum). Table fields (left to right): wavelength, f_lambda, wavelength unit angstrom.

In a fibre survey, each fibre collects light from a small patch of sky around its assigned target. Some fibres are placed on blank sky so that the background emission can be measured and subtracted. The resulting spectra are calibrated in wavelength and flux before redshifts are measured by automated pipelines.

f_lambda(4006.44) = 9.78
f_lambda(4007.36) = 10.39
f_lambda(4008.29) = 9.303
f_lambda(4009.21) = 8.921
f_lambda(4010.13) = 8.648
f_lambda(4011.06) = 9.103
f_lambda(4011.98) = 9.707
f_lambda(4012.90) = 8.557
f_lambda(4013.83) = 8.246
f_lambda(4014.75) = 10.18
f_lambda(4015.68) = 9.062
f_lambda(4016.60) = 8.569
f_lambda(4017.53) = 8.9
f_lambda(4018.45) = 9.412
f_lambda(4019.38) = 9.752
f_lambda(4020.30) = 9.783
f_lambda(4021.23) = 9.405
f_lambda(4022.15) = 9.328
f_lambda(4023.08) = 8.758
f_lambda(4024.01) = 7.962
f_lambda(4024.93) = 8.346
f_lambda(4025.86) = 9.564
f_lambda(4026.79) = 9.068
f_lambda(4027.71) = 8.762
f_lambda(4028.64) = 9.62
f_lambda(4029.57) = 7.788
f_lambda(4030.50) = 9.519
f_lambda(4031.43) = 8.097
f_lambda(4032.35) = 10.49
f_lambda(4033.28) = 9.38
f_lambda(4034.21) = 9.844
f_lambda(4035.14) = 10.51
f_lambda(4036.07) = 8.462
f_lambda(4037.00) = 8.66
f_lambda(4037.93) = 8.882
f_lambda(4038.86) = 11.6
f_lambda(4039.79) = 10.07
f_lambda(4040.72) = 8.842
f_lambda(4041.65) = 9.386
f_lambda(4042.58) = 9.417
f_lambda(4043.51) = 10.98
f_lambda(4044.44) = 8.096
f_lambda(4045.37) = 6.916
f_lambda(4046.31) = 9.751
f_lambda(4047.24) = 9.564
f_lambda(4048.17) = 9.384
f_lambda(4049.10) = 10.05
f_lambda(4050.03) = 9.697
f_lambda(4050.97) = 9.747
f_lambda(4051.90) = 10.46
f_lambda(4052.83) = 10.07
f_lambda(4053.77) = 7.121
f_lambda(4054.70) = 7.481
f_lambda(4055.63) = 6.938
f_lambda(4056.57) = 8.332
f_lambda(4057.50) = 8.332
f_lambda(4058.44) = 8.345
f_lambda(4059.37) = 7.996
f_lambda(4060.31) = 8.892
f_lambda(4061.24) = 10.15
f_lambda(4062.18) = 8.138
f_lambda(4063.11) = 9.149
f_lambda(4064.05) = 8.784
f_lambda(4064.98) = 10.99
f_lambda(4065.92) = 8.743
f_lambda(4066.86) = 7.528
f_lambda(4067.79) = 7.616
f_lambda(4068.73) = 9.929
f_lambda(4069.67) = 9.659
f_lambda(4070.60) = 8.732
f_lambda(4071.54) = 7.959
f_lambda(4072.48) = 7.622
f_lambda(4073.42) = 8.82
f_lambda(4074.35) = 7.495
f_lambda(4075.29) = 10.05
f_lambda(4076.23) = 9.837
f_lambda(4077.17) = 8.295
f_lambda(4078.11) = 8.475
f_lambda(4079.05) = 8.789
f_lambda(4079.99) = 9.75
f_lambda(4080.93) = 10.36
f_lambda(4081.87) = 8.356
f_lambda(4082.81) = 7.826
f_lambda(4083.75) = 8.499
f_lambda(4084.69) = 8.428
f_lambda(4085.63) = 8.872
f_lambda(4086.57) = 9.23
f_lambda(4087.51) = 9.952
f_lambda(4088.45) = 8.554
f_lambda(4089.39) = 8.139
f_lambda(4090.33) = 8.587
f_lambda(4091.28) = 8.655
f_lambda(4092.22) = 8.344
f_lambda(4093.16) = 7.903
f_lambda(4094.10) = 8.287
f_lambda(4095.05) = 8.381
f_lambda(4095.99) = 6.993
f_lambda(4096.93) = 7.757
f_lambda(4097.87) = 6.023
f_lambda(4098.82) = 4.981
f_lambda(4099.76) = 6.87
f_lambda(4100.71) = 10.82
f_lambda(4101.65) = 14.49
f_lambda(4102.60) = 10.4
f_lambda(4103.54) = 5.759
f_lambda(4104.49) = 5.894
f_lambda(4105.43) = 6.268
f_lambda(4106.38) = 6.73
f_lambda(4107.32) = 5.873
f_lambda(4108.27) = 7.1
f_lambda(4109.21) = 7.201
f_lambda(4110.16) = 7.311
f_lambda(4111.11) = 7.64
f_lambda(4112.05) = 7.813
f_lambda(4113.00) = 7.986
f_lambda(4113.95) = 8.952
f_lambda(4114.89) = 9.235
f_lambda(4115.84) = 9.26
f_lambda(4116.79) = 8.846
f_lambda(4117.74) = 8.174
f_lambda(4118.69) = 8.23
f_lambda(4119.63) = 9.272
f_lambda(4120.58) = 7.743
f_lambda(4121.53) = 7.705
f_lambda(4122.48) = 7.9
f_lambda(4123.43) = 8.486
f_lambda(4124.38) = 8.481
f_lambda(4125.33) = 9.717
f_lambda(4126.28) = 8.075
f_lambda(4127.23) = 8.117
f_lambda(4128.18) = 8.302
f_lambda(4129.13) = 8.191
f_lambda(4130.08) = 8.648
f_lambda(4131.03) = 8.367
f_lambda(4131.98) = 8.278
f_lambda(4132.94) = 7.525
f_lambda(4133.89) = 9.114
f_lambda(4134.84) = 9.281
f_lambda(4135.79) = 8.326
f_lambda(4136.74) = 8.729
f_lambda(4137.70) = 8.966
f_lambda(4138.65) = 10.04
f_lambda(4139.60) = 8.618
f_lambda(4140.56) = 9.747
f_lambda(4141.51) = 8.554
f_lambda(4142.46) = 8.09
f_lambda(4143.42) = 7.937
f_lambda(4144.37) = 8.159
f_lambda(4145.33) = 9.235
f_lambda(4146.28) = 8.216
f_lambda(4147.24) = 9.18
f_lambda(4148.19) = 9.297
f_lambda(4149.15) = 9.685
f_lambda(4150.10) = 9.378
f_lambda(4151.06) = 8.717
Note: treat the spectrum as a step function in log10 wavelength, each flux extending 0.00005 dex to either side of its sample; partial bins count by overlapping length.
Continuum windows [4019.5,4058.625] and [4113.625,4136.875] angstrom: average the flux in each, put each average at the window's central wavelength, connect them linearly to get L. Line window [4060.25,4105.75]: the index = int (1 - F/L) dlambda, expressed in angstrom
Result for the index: 1.25 angstrom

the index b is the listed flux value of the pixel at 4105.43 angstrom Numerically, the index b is 6.268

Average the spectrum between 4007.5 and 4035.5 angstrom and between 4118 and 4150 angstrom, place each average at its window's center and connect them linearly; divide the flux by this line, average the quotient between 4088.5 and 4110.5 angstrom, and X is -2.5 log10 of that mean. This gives 0.13 mag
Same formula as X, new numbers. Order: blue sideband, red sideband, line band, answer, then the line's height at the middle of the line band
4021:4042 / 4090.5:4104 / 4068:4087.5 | -0.038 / 8.55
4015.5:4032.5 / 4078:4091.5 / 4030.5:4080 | -0.010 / 8.94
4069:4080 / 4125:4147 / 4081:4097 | 0.034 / 8.73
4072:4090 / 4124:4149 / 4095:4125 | 0.101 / 8.74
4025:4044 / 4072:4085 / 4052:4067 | 0.051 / 9.05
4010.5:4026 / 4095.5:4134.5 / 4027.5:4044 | -0.068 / 8.9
